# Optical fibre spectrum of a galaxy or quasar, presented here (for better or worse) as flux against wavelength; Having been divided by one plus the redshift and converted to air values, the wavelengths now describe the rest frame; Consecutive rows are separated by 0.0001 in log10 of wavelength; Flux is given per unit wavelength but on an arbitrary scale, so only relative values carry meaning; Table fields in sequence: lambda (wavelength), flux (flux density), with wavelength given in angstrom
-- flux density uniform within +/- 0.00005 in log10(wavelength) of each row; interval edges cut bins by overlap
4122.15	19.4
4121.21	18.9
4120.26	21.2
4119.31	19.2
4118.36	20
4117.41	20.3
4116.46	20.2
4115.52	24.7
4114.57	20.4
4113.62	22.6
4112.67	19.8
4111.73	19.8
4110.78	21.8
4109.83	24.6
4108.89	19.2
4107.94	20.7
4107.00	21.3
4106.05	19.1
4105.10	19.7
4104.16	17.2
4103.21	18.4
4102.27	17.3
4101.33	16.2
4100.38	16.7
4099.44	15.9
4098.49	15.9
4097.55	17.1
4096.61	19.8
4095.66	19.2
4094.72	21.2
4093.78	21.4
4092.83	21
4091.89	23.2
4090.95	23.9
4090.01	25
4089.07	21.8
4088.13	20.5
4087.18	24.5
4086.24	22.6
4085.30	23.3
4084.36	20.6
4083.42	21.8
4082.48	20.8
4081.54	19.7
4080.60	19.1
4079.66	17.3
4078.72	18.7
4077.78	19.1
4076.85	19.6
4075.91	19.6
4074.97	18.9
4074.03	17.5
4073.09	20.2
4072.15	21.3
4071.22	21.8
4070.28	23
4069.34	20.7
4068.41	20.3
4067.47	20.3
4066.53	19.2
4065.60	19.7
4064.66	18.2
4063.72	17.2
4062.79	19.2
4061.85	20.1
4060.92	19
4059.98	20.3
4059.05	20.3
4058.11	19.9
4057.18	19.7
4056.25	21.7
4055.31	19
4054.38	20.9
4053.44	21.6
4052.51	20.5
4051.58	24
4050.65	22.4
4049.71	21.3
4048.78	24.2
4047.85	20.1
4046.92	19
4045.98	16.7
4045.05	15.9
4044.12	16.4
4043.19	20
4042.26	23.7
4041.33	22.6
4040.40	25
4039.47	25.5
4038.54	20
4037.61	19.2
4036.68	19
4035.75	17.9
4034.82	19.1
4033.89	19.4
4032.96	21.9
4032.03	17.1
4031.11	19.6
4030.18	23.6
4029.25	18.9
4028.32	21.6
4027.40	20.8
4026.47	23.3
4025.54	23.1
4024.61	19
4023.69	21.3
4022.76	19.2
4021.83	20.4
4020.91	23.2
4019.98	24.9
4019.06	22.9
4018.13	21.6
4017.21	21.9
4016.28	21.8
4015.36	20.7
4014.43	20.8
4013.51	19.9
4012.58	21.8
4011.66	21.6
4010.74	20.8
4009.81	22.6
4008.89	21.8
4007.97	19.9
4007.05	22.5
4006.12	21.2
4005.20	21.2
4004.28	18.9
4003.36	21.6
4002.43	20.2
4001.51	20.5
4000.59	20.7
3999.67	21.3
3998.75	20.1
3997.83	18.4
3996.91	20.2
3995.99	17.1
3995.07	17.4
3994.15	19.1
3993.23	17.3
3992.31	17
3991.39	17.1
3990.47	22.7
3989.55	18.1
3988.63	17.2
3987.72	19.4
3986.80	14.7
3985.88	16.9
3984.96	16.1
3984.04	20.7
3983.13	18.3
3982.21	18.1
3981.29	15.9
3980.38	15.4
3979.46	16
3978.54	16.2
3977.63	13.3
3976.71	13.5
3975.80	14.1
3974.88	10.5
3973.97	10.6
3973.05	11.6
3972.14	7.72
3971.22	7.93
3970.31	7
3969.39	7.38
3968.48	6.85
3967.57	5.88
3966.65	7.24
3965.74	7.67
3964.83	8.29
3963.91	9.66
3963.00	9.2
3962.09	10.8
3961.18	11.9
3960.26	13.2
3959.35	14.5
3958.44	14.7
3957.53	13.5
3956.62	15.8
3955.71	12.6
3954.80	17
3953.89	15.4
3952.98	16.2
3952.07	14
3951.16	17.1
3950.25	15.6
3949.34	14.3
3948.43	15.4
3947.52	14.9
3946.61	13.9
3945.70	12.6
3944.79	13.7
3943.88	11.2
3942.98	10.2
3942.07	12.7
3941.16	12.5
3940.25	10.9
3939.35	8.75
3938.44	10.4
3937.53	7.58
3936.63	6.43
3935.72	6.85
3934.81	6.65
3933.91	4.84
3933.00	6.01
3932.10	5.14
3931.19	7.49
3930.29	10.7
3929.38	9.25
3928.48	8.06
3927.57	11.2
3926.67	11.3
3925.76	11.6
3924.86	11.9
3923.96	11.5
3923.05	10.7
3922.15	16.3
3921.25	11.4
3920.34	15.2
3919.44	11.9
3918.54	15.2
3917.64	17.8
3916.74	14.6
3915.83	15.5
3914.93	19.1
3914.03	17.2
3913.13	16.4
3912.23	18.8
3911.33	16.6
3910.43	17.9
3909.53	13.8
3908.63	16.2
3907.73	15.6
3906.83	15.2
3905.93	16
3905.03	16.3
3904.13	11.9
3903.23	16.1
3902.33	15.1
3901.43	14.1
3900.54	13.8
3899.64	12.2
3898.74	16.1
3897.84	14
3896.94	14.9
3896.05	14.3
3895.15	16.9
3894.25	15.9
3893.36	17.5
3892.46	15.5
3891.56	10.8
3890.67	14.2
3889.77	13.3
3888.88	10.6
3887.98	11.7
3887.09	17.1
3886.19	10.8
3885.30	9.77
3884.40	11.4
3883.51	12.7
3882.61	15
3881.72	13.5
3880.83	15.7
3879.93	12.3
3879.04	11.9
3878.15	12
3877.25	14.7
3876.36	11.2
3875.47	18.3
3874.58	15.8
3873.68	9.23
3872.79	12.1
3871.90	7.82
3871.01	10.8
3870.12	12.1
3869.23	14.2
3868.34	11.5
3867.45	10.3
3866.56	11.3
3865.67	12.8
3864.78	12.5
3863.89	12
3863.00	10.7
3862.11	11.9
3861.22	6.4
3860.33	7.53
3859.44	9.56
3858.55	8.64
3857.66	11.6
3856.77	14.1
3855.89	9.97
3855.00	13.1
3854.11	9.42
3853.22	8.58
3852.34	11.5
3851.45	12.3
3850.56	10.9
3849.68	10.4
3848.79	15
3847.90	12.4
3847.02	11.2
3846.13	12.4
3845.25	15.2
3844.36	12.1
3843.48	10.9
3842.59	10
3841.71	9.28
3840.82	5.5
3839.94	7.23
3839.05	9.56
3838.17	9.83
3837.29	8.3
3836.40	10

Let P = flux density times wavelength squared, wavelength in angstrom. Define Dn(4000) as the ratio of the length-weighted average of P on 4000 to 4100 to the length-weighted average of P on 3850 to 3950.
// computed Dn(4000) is 1.78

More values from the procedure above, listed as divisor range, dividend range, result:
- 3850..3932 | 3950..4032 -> 1.38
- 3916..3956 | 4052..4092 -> 1.86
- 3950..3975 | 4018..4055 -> 1.90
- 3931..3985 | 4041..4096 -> 1.83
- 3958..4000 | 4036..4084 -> 1.48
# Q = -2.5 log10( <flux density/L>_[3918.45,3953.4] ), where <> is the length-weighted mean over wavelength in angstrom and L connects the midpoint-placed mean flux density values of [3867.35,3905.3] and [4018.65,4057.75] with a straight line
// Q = 0.37 mag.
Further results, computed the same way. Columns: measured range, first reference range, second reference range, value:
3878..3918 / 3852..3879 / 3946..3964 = -0.181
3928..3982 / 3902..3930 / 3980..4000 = 0.402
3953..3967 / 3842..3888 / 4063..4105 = 0.241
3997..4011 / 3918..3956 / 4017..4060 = -0.173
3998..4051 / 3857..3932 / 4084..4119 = -0.179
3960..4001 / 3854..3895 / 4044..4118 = 0.147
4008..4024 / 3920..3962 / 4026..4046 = -0.161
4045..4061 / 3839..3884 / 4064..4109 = -0.099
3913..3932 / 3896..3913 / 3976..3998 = 0.215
